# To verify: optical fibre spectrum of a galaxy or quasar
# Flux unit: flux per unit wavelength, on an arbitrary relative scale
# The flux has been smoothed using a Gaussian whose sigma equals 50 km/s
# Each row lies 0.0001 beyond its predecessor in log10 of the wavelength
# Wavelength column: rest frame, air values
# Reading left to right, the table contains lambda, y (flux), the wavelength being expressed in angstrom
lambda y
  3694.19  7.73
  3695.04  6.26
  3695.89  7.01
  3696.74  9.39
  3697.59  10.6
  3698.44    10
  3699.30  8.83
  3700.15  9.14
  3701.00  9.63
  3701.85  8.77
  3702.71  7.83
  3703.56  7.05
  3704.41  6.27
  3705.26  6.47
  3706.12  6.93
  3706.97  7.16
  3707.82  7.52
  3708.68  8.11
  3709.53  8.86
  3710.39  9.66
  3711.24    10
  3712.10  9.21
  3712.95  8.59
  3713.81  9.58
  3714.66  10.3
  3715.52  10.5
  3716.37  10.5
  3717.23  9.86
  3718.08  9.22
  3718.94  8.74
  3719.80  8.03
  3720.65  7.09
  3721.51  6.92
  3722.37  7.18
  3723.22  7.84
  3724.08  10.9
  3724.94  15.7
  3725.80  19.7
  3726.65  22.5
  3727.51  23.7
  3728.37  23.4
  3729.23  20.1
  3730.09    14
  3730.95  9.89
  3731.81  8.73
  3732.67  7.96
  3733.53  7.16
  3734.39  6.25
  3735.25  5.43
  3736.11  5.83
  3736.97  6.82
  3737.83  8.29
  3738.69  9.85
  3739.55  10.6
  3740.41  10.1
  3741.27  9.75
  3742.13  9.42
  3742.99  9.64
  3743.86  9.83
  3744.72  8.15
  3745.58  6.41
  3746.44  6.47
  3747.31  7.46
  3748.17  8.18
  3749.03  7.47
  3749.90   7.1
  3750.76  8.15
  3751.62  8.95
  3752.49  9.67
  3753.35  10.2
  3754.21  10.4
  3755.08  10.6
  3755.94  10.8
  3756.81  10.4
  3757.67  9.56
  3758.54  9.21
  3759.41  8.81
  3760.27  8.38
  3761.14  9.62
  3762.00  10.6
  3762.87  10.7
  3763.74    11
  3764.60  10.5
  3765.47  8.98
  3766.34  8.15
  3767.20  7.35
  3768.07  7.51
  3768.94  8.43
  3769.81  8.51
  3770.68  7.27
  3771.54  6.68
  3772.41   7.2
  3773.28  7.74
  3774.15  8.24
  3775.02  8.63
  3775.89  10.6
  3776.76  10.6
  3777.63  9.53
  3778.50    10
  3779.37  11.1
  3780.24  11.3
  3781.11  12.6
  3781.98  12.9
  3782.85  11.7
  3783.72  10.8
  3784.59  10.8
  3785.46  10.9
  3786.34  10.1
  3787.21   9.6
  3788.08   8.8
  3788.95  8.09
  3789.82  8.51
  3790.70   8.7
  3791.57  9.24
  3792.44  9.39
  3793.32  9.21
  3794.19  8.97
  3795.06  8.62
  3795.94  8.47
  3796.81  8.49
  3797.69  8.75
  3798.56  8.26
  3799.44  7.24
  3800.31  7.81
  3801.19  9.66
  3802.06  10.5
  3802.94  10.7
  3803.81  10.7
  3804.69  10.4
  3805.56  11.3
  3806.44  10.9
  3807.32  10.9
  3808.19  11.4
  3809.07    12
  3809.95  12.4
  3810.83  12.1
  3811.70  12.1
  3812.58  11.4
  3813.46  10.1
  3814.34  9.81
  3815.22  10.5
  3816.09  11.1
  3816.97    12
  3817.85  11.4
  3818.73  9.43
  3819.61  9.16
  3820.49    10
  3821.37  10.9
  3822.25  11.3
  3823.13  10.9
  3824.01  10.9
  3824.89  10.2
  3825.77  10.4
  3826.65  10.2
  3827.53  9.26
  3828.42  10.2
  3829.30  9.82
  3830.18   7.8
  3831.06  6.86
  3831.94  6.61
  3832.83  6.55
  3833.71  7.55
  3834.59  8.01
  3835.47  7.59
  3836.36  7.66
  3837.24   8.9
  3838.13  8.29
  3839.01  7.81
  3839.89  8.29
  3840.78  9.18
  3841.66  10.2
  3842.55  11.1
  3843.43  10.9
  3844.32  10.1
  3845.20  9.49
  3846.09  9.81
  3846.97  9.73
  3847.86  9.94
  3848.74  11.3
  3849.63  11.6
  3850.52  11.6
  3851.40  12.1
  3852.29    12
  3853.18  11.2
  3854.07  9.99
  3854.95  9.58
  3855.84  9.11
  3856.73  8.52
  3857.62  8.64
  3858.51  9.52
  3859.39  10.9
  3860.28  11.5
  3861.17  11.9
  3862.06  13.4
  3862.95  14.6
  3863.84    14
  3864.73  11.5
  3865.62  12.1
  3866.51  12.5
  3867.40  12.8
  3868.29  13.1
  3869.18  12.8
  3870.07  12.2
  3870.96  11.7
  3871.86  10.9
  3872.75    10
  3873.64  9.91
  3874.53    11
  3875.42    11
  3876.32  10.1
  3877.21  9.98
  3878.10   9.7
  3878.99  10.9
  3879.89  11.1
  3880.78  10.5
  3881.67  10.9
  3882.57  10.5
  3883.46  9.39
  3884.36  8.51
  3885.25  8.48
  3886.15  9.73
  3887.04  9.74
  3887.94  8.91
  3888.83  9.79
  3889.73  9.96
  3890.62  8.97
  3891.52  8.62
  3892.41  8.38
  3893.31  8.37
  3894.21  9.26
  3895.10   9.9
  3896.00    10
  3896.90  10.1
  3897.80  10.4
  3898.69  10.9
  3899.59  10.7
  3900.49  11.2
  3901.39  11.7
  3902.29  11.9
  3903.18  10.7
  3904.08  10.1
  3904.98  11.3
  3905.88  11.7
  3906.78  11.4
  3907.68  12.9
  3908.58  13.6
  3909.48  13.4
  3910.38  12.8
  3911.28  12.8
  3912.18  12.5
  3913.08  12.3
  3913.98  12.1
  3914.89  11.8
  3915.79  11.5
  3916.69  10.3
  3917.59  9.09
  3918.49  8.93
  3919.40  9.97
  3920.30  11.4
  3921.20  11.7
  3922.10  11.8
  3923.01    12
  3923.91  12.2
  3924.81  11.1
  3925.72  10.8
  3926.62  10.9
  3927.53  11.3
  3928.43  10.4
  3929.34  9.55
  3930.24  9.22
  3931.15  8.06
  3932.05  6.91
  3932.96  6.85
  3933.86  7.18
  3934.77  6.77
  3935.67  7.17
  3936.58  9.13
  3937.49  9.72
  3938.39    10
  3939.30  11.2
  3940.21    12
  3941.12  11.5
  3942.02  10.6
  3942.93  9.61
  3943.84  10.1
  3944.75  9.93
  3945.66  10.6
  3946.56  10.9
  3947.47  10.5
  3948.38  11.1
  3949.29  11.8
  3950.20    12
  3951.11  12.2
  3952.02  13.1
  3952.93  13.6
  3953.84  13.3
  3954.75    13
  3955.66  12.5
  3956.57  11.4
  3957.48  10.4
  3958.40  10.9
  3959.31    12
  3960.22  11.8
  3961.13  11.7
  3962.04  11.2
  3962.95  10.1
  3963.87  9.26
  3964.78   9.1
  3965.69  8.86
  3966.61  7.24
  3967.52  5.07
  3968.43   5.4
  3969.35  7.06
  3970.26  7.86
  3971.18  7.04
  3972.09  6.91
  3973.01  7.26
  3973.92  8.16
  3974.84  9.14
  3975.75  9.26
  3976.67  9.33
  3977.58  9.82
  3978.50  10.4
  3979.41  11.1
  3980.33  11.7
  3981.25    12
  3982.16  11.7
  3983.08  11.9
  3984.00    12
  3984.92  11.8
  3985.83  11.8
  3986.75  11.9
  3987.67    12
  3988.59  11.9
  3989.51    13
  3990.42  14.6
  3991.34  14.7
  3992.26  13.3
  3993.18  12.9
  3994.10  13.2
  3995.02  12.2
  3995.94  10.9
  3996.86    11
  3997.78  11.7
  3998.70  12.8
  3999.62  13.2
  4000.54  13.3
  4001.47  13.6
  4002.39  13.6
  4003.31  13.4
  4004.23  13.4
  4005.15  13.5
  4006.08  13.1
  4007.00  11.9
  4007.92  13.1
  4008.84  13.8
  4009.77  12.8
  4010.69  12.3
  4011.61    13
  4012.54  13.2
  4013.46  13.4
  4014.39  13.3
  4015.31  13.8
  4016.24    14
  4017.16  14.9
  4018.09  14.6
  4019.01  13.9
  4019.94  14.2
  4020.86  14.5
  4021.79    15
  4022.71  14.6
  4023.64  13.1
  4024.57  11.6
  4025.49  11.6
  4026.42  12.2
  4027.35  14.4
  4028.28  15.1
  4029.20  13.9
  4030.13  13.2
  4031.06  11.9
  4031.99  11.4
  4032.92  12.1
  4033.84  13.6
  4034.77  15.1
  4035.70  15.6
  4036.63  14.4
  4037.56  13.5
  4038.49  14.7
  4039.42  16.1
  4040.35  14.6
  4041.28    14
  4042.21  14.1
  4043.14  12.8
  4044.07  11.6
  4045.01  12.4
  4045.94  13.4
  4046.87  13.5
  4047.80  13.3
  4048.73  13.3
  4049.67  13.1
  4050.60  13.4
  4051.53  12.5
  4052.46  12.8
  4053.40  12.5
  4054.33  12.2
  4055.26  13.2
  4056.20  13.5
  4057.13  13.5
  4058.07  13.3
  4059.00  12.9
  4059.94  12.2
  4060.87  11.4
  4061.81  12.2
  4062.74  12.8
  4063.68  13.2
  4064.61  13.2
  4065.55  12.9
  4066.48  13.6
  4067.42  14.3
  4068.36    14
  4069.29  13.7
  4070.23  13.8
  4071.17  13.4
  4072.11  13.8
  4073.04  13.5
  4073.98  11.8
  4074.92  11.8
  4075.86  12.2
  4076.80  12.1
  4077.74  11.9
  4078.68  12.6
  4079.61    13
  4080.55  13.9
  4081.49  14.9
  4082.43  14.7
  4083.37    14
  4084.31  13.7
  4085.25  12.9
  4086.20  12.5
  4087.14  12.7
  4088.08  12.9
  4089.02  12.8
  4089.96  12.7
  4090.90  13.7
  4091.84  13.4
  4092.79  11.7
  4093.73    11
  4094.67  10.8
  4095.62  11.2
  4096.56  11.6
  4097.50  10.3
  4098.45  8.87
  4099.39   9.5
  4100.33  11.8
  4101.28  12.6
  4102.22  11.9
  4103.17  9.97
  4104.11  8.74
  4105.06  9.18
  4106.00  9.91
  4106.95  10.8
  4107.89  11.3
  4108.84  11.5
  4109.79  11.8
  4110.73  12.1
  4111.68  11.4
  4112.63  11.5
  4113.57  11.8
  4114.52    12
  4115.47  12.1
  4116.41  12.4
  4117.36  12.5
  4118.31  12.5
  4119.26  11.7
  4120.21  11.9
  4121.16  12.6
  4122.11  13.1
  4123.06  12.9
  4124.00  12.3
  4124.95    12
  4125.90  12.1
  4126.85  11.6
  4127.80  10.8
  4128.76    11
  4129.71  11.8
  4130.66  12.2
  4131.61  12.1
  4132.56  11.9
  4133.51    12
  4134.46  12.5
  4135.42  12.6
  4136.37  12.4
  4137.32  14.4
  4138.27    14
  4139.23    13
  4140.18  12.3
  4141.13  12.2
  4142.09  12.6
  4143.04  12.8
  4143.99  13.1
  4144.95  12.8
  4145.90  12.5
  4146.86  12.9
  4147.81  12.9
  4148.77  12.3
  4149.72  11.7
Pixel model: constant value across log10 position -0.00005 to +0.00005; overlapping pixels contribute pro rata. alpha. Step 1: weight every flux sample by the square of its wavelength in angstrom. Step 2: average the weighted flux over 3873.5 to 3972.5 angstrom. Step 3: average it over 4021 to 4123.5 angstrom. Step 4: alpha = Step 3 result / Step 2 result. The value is 1.32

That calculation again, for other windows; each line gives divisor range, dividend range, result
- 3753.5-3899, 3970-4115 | 1.40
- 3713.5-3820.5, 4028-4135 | 1.48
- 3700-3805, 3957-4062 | 1.46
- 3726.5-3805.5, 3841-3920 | 1.19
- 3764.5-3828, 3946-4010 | 1.26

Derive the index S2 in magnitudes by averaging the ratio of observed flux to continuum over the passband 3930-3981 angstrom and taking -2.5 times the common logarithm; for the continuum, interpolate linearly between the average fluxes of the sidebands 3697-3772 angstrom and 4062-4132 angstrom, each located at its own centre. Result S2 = 0.14 mag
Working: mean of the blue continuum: 9.58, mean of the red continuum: 12.2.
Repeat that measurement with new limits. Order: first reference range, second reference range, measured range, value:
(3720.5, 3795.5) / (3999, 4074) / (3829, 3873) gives 0.08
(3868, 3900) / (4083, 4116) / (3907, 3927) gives -0.12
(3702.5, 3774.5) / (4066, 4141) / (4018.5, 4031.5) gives -0.16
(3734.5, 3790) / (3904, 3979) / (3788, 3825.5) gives -0.07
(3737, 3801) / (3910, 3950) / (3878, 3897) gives 0.05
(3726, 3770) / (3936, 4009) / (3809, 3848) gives 0.07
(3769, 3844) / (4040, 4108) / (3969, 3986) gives 0.18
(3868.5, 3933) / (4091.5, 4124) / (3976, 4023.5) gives -0.16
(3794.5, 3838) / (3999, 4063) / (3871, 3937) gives 0.09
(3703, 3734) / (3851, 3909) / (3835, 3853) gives 0.09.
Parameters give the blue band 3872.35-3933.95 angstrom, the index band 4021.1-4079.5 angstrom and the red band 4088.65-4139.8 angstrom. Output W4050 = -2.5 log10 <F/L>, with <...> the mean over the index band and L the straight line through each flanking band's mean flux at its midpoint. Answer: -0.162 mag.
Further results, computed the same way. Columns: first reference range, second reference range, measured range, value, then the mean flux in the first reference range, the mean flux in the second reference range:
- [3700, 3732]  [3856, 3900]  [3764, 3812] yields 0.105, 10.7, 10.6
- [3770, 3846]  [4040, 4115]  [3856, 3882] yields -0.097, 9.69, 12.5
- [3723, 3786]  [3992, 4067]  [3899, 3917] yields 0.003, 10.1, 13.2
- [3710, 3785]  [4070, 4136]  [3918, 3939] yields 0.137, 9.93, 12.1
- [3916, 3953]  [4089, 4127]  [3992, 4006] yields -0.186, 10.3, 11.6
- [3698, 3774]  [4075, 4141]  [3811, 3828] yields -0.054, 9.52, 12.1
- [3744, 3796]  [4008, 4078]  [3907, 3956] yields 0.074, 9.24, 13.3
